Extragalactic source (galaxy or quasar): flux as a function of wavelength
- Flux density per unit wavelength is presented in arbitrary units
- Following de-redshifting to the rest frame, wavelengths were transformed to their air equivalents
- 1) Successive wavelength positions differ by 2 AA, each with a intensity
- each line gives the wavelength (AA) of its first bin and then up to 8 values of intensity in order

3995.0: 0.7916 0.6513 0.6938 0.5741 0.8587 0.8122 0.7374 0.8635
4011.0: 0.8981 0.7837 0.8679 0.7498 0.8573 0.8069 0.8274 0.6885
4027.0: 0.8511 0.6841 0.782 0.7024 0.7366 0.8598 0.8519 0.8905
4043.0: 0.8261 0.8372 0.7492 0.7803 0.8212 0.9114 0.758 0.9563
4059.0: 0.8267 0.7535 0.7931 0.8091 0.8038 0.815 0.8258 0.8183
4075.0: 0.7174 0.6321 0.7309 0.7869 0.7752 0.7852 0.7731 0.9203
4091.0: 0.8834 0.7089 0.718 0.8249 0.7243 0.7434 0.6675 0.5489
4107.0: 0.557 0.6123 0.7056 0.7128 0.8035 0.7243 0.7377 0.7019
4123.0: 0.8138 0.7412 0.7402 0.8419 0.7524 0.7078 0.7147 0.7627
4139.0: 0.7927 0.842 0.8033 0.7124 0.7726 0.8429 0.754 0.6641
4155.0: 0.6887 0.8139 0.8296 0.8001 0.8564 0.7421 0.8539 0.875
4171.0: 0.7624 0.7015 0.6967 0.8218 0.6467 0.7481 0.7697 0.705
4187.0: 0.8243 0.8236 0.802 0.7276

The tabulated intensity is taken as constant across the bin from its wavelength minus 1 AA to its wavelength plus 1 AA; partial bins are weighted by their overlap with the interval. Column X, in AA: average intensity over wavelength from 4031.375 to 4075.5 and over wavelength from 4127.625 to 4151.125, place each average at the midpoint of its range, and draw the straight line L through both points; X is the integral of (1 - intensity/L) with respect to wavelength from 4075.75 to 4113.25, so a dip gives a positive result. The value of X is 3.2 AA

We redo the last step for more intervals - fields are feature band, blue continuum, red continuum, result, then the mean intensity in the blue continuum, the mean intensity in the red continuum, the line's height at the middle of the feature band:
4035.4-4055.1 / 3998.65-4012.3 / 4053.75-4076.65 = -0.8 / 0.781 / 0.803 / 0.796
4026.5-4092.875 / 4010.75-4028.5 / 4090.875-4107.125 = -3.8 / 0.807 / 0.707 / 0.757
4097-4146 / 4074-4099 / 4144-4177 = 2.7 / 0.769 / 0.774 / 0.772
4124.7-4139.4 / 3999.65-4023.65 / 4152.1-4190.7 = 0.4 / 0.801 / 0.771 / 0.778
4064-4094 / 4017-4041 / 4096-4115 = -2.7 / 0.789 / 0.684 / 0.72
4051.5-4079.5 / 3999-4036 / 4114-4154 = -0.9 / 0.78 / 0.761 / 0.772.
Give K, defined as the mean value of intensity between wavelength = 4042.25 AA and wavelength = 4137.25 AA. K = 0.763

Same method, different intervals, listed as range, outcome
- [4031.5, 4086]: 0.798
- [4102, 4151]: 0.734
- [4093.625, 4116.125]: 0.693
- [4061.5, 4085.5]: 0.774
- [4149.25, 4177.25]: 0.776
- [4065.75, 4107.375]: 0.754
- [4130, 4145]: 0.764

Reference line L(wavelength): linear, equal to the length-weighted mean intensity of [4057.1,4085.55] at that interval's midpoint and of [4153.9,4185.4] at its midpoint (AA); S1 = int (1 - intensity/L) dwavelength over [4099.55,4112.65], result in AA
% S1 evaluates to 2.23 AA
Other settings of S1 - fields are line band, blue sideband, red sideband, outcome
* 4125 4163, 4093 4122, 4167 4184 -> -2.0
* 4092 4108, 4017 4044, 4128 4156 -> 1.8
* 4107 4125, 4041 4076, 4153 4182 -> 1.7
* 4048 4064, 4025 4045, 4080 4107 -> -0.9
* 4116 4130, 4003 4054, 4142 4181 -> 0.4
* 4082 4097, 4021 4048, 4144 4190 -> -0.3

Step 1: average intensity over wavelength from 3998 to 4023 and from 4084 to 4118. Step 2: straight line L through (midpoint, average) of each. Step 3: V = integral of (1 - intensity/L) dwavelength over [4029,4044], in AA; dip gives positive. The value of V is -0.46 AA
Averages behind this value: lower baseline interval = 0.793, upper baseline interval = 0.73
